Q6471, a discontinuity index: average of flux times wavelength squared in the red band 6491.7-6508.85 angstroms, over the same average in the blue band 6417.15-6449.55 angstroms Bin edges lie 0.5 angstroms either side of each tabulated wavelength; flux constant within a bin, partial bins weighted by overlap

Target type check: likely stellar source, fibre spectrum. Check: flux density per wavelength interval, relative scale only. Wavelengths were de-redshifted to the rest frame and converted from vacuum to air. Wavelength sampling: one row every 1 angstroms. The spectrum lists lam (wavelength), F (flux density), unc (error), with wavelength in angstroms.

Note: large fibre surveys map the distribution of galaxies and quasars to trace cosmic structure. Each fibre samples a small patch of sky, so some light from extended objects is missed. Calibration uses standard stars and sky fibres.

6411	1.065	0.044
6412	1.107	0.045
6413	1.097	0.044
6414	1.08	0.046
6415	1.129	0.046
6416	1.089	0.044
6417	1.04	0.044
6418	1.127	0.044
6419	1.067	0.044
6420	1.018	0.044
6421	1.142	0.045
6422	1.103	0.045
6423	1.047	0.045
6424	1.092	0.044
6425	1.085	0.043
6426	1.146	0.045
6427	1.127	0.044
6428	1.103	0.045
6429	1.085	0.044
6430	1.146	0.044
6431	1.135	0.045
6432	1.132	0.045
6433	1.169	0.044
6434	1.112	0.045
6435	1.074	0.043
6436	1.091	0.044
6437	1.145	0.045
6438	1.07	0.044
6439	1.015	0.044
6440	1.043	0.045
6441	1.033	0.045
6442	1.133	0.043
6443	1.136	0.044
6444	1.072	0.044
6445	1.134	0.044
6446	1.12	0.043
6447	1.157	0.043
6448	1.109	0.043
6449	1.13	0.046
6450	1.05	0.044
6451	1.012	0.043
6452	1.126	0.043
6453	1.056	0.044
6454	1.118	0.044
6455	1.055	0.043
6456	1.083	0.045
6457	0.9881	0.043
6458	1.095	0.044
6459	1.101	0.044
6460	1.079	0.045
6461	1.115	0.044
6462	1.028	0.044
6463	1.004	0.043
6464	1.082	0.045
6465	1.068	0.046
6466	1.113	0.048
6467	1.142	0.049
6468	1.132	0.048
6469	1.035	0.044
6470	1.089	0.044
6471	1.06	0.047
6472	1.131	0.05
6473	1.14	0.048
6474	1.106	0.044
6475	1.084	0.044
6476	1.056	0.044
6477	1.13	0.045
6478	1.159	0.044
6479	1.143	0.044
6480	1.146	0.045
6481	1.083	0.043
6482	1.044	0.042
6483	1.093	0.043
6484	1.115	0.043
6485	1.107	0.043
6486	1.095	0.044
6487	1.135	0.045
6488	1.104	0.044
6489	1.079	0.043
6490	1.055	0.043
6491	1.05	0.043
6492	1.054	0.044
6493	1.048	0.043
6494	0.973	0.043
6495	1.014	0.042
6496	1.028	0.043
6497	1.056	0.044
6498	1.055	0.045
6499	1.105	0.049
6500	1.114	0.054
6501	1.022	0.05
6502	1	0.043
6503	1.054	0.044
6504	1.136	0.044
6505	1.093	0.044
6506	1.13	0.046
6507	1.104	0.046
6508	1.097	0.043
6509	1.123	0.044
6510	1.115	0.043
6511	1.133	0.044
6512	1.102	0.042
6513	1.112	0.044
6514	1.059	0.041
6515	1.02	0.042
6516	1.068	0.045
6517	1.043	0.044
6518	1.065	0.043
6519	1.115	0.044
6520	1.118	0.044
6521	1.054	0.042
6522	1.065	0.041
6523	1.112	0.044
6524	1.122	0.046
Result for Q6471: 1.0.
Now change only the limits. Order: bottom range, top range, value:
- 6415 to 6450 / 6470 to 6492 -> 1.01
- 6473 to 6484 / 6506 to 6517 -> 1.00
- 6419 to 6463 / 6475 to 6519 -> 1.01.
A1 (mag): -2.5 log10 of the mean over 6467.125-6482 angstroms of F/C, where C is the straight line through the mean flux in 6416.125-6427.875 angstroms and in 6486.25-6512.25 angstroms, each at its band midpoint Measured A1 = -0.02 mag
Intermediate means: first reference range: 1.09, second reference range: 1.08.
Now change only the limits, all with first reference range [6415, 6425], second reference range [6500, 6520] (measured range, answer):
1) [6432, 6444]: -0.01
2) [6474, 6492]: -0.01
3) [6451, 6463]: 0.01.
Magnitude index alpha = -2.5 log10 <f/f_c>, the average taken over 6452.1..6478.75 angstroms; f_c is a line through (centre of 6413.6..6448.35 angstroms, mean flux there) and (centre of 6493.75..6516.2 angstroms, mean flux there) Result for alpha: 0.00 mag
